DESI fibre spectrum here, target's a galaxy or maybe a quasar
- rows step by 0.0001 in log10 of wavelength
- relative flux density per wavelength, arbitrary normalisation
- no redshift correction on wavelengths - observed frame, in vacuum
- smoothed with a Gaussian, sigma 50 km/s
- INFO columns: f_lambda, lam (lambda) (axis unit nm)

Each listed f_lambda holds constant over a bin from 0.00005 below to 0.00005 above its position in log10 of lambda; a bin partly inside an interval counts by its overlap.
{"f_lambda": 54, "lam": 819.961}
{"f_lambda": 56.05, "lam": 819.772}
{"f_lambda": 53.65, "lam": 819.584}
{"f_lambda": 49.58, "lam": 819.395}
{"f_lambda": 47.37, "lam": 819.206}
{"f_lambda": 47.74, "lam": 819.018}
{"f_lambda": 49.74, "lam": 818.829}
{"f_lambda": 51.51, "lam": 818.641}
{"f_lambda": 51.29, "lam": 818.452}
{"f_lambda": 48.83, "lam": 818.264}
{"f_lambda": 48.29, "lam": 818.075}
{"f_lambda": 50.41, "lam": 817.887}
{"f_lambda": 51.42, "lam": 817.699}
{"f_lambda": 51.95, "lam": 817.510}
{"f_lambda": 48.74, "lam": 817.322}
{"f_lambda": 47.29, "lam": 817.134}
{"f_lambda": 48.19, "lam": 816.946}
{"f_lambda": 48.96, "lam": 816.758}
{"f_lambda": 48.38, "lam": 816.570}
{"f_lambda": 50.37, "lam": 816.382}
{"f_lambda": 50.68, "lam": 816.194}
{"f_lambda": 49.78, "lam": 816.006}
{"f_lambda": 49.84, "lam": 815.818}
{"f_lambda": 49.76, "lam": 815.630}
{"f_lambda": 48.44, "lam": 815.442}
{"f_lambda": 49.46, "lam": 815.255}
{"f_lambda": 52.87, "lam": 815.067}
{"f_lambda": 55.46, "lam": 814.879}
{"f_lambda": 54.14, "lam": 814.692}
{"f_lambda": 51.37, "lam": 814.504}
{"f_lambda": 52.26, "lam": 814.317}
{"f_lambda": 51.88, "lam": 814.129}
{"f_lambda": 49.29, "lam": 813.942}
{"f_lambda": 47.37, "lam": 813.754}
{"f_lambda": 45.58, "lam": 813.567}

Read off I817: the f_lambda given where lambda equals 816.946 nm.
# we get 48.19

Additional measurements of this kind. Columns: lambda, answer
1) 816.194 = 50.68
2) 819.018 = 47.74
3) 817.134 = 47.29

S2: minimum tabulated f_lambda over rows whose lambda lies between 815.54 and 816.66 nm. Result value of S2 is 48.38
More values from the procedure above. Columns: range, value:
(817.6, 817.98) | 50.41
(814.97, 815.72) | 48.44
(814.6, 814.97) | 54.14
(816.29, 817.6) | 47.29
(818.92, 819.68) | 47.37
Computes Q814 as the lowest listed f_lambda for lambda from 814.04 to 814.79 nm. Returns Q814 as 51.37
